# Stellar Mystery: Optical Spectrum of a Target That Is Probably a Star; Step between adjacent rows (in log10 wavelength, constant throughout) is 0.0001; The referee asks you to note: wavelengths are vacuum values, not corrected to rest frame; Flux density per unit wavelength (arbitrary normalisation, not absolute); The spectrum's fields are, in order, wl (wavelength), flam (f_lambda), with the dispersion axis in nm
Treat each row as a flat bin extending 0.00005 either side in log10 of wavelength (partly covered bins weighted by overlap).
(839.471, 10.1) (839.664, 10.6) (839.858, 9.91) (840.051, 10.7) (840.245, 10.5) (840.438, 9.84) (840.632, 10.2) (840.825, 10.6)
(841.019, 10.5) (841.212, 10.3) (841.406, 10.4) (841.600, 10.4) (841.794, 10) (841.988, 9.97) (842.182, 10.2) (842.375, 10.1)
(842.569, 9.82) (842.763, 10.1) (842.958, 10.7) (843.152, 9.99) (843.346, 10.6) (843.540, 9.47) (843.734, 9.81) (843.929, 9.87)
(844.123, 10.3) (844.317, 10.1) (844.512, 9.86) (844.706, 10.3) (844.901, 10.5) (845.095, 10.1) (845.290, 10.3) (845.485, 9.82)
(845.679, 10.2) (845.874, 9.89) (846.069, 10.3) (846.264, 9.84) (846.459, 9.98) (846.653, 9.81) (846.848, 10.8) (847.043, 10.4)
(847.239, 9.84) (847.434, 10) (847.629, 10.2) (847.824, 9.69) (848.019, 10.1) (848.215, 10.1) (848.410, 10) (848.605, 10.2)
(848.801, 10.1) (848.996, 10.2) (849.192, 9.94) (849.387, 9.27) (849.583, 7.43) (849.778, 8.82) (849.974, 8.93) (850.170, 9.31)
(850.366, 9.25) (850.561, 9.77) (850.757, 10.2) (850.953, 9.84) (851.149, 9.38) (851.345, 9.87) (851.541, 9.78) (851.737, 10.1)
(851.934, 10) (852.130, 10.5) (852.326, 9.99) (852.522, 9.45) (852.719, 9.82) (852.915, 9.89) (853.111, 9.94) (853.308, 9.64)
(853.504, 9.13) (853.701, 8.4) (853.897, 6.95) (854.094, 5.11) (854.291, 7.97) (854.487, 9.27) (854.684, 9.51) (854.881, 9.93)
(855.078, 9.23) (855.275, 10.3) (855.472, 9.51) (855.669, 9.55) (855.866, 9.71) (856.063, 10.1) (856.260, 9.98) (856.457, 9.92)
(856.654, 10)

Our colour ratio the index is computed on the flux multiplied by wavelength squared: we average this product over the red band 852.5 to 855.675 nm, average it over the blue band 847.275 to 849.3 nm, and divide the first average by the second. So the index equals 0.9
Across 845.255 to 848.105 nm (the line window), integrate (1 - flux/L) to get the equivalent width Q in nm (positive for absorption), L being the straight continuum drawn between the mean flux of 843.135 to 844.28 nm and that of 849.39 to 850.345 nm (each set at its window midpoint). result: -0.21 nm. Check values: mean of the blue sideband 10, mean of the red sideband 8.73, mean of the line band 10.1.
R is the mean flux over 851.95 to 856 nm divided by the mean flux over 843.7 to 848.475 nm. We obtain 0.91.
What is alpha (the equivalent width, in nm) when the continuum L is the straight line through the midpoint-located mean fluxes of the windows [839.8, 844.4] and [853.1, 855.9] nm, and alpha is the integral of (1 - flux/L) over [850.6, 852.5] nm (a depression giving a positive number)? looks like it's -0.15 nm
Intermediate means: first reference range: 10.2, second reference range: 8.89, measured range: 9.93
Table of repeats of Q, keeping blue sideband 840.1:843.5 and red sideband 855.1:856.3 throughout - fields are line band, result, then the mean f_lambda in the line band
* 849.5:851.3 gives 0.131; 9.25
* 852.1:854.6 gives 0.253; 8.89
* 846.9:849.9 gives 0.083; 9.76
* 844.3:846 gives 0.003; 10.1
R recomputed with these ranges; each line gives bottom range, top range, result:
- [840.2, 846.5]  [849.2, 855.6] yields 0.91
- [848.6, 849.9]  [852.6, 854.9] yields 0.94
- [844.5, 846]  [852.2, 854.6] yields 0.87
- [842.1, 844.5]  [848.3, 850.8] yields 0.94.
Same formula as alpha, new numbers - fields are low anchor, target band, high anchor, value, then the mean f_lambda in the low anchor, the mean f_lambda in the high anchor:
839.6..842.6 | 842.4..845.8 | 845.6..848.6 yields 0.02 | 10.3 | 10.1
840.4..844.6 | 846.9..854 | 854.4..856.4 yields 0.18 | 10.1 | 9.72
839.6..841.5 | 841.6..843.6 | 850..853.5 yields 0.02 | 10.3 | 9.77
